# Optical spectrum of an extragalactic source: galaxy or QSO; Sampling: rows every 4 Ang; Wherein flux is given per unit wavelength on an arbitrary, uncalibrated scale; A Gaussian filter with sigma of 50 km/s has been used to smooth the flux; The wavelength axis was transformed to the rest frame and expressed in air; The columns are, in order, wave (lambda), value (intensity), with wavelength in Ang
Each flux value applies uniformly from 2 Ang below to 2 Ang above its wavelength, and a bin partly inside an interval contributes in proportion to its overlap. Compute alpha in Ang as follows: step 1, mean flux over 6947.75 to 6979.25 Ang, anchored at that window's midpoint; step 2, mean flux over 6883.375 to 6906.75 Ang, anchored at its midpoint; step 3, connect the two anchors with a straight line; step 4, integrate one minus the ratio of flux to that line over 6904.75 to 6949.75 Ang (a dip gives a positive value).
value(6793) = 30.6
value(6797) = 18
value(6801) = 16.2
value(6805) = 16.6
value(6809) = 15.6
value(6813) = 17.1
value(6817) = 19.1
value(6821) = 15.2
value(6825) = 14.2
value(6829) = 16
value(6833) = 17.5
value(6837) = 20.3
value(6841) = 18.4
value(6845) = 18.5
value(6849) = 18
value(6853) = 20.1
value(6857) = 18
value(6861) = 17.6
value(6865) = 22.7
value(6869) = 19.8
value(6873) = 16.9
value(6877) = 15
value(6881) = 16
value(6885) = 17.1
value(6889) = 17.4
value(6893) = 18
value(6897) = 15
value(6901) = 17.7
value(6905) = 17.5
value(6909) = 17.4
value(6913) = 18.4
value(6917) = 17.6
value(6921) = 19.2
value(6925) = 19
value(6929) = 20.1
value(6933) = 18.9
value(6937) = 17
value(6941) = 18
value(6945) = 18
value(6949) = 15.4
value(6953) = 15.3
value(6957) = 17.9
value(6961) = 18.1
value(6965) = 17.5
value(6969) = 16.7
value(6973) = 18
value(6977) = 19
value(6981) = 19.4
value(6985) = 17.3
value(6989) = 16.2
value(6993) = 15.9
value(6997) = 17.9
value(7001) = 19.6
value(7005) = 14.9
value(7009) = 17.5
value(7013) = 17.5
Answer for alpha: -2.5 Ang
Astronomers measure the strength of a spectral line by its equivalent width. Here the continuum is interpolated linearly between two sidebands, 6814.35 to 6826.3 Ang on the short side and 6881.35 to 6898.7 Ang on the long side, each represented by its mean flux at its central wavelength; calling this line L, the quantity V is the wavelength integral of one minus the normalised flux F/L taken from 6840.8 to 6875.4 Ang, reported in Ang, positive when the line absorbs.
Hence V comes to -4.7 Ang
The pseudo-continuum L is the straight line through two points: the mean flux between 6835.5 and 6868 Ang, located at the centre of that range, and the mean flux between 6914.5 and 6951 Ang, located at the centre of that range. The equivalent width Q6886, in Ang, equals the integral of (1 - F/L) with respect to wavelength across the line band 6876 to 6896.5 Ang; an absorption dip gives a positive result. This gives 2.3 Ang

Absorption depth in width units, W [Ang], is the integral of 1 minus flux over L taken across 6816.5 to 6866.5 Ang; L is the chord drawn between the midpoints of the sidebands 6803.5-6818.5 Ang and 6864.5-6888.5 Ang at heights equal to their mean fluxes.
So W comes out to -2.1 Ang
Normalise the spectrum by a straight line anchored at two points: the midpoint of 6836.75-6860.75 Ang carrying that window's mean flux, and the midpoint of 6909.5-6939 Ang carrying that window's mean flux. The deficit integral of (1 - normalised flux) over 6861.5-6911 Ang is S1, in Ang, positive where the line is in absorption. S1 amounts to 2.8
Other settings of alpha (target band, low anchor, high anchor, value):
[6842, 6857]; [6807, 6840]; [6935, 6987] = -1.5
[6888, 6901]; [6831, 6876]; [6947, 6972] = 0.8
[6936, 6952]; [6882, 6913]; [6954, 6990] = 0.5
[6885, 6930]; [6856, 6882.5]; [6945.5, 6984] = -0.1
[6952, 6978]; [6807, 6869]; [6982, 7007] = -0.4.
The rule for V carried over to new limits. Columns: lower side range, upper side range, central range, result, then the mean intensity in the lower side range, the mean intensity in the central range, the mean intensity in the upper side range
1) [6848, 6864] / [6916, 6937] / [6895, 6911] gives 1.6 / 18.7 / 16.9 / 18.8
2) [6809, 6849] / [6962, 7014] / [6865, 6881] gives -0.4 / 17.3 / 17.8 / 17.5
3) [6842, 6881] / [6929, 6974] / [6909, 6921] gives -0.2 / 18.4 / 18.1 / 17.5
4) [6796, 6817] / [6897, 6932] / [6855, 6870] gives -1.7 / 16.9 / 19.5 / 18.2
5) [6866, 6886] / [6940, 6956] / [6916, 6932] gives -2.1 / 17.2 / 19.1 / 16.7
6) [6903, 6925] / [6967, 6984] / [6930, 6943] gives 0.0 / 18.1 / 18.1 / 18.2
